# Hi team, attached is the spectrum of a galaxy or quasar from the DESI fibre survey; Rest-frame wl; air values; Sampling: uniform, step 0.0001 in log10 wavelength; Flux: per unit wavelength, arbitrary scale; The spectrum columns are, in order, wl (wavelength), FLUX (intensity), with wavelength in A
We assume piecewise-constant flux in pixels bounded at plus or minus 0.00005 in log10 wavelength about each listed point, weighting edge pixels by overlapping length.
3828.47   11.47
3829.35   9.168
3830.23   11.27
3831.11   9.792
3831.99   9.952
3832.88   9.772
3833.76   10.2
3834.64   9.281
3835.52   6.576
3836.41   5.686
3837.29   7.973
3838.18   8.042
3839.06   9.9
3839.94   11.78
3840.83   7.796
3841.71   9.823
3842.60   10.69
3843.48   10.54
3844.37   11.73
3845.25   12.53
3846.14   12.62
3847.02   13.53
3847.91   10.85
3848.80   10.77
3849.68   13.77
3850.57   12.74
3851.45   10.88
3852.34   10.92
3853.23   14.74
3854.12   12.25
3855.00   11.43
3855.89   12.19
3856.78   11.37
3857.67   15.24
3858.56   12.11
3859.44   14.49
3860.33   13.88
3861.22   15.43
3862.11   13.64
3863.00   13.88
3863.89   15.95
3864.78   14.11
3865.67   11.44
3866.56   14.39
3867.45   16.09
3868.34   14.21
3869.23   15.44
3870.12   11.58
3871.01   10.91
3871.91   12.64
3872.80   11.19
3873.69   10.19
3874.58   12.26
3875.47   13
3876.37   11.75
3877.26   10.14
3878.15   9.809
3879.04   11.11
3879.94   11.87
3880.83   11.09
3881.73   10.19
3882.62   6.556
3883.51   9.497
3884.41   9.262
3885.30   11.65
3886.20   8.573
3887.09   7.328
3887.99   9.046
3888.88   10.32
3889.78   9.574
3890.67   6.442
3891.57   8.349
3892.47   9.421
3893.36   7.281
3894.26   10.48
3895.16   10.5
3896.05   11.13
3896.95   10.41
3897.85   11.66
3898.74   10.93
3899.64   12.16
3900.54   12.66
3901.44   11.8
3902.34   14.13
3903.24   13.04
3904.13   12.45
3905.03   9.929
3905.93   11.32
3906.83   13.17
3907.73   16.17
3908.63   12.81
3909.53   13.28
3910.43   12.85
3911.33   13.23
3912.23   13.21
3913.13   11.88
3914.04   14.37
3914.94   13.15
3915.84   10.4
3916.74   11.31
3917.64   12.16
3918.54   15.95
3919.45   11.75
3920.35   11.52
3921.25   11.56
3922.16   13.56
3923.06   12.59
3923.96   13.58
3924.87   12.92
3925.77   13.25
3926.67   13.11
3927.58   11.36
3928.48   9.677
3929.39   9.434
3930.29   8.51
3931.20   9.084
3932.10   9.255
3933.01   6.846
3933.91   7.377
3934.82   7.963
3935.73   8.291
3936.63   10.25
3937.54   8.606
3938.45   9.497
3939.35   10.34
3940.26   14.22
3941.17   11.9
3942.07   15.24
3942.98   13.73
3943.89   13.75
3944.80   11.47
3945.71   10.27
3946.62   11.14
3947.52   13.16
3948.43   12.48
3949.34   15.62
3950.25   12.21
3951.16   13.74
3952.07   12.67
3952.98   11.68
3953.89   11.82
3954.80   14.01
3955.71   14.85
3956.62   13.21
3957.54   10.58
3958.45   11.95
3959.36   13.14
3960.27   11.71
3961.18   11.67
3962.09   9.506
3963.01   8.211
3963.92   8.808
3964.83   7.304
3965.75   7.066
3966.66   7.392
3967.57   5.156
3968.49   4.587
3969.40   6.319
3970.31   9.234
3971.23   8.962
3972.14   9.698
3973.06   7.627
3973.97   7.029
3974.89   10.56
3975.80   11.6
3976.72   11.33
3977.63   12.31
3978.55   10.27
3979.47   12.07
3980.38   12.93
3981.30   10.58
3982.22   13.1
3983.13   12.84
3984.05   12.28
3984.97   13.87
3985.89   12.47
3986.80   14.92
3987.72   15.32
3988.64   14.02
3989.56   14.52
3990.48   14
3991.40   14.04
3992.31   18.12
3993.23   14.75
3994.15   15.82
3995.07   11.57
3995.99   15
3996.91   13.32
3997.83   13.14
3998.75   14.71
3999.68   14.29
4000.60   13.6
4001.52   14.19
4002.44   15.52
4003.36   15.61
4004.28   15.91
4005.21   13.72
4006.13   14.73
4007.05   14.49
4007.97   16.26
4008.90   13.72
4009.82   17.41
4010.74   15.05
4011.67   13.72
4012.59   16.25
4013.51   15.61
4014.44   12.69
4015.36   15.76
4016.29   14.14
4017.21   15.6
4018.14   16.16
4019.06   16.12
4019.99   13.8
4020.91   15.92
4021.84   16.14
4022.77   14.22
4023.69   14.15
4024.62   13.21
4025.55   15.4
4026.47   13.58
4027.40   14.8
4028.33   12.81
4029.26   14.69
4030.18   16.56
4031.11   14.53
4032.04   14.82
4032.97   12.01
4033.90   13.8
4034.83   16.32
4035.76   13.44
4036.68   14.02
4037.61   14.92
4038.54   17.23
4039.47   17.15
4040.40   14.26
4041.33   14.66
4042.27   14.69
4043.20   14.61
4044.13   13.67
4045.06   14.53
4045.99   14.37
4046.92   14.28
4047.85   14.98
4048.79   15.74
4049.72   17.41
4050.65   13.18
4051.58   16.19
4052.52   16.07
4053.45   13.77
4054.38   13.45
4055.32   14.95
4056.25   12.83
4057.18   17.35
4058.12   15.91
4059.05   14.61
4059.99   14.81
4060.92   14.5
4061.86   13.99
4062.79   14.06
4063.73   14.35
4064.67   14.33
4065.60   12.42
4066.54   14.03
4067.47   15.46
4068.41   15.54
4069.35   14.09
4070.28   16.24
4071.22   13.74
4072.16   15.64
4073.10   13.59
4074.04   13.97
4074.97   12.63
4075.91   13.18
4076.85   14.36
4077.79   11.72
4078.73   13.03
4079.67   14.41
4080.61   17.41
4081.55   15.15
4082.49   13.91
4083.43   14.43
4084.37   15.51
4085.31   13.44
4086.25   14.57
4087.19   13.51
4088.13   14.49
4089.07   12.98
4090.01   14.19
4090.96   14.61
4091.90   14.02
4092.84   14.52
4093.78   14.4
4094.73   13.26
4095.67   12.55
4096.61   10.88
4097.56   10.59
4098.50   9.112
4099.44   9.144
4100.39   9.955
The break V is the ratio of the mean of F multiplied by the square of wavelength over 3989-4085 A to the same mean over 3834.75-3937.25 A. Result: 1.39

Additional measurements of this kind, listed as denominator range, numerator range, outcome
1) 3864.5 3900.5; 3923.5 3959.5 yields 1.10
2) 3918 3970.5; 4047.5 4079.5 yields 1.40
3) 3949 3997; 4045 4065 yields 1.33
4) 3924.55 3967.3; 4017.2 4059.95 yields 1.41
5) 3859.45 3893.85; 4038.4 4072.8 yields 1.43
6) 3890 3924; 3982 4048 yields 1.30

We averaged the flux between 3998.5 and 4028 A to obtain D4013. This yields 14.9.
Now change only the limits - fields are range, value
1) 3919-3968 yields 11.1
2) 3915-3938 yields 10.8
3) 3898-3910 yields 12.6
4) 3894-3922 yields 12.3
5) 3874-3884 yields 10.6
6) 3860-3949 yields 11.6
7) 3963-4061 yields 13.6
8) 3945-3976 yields 10.4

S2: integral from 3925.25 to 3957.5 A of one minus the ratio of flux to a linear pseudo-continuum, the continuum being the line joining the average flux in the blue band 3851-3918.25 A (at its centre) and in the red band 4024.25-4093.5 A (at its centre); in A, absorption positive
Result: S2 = 3.3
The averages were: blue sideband 11.8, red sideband 14.5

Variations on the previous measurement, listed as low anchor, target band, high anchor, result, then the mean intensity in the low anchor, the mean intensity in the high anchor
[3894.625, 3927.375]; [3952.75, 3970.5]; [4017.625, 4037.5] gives 4.6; 12.5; 14.6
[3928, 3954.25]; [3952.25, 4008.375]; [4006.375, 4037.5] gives 3.4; 11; 14.8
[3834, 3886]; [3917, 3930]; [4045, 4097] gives 0.2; 11.6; 14.4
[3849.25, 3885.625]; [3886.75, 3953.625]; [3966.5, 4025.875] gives 6.5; 12.3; 13.2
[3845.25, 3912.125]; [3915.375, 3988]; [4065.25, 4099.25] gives 8.1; 11.8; 13.8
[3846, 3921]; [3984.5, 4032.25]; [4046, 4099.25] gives -4.7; 11.9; 14.2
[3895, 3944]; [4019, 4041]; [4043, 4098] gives -1.8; 11.7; 14.3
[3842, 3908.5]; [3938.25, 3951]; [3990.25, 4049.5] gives 0.6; 11.7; 14.8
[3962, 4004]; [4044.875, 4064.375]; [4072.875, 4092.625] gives -2.0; 11.8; 14.1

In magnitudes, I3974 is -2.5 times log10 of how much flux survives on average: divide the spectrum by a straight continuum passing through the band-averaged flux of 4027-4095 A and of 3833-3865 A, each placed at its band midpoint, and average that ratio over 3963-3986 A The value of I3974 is 0.342 mag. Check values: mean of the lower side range 11.6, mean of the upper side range 14.5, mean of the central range 9.75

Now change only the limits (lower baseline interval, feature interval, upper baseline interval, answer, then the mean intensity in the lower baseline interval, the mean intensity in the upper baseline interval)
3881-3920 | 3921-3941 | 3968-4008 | 0.12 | 11.2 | 12.7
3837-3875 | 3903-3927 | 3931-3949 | -0.14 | 12.3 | 10.8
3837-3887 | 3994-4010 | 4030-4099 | -0.08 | 11.8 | 14.3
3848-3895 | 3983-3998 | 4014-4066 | -0.03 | 11.6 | 14.7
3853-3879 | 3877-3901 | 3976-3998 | 0.30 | 12.9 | 13.4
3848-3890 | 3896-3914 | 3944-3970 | -0.09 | 11.9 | 10.8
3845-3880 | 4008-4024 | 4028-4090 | -0.07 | 12.7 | 14.5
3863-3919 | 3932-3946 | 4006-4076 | 0.19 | 11.6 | 14.7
